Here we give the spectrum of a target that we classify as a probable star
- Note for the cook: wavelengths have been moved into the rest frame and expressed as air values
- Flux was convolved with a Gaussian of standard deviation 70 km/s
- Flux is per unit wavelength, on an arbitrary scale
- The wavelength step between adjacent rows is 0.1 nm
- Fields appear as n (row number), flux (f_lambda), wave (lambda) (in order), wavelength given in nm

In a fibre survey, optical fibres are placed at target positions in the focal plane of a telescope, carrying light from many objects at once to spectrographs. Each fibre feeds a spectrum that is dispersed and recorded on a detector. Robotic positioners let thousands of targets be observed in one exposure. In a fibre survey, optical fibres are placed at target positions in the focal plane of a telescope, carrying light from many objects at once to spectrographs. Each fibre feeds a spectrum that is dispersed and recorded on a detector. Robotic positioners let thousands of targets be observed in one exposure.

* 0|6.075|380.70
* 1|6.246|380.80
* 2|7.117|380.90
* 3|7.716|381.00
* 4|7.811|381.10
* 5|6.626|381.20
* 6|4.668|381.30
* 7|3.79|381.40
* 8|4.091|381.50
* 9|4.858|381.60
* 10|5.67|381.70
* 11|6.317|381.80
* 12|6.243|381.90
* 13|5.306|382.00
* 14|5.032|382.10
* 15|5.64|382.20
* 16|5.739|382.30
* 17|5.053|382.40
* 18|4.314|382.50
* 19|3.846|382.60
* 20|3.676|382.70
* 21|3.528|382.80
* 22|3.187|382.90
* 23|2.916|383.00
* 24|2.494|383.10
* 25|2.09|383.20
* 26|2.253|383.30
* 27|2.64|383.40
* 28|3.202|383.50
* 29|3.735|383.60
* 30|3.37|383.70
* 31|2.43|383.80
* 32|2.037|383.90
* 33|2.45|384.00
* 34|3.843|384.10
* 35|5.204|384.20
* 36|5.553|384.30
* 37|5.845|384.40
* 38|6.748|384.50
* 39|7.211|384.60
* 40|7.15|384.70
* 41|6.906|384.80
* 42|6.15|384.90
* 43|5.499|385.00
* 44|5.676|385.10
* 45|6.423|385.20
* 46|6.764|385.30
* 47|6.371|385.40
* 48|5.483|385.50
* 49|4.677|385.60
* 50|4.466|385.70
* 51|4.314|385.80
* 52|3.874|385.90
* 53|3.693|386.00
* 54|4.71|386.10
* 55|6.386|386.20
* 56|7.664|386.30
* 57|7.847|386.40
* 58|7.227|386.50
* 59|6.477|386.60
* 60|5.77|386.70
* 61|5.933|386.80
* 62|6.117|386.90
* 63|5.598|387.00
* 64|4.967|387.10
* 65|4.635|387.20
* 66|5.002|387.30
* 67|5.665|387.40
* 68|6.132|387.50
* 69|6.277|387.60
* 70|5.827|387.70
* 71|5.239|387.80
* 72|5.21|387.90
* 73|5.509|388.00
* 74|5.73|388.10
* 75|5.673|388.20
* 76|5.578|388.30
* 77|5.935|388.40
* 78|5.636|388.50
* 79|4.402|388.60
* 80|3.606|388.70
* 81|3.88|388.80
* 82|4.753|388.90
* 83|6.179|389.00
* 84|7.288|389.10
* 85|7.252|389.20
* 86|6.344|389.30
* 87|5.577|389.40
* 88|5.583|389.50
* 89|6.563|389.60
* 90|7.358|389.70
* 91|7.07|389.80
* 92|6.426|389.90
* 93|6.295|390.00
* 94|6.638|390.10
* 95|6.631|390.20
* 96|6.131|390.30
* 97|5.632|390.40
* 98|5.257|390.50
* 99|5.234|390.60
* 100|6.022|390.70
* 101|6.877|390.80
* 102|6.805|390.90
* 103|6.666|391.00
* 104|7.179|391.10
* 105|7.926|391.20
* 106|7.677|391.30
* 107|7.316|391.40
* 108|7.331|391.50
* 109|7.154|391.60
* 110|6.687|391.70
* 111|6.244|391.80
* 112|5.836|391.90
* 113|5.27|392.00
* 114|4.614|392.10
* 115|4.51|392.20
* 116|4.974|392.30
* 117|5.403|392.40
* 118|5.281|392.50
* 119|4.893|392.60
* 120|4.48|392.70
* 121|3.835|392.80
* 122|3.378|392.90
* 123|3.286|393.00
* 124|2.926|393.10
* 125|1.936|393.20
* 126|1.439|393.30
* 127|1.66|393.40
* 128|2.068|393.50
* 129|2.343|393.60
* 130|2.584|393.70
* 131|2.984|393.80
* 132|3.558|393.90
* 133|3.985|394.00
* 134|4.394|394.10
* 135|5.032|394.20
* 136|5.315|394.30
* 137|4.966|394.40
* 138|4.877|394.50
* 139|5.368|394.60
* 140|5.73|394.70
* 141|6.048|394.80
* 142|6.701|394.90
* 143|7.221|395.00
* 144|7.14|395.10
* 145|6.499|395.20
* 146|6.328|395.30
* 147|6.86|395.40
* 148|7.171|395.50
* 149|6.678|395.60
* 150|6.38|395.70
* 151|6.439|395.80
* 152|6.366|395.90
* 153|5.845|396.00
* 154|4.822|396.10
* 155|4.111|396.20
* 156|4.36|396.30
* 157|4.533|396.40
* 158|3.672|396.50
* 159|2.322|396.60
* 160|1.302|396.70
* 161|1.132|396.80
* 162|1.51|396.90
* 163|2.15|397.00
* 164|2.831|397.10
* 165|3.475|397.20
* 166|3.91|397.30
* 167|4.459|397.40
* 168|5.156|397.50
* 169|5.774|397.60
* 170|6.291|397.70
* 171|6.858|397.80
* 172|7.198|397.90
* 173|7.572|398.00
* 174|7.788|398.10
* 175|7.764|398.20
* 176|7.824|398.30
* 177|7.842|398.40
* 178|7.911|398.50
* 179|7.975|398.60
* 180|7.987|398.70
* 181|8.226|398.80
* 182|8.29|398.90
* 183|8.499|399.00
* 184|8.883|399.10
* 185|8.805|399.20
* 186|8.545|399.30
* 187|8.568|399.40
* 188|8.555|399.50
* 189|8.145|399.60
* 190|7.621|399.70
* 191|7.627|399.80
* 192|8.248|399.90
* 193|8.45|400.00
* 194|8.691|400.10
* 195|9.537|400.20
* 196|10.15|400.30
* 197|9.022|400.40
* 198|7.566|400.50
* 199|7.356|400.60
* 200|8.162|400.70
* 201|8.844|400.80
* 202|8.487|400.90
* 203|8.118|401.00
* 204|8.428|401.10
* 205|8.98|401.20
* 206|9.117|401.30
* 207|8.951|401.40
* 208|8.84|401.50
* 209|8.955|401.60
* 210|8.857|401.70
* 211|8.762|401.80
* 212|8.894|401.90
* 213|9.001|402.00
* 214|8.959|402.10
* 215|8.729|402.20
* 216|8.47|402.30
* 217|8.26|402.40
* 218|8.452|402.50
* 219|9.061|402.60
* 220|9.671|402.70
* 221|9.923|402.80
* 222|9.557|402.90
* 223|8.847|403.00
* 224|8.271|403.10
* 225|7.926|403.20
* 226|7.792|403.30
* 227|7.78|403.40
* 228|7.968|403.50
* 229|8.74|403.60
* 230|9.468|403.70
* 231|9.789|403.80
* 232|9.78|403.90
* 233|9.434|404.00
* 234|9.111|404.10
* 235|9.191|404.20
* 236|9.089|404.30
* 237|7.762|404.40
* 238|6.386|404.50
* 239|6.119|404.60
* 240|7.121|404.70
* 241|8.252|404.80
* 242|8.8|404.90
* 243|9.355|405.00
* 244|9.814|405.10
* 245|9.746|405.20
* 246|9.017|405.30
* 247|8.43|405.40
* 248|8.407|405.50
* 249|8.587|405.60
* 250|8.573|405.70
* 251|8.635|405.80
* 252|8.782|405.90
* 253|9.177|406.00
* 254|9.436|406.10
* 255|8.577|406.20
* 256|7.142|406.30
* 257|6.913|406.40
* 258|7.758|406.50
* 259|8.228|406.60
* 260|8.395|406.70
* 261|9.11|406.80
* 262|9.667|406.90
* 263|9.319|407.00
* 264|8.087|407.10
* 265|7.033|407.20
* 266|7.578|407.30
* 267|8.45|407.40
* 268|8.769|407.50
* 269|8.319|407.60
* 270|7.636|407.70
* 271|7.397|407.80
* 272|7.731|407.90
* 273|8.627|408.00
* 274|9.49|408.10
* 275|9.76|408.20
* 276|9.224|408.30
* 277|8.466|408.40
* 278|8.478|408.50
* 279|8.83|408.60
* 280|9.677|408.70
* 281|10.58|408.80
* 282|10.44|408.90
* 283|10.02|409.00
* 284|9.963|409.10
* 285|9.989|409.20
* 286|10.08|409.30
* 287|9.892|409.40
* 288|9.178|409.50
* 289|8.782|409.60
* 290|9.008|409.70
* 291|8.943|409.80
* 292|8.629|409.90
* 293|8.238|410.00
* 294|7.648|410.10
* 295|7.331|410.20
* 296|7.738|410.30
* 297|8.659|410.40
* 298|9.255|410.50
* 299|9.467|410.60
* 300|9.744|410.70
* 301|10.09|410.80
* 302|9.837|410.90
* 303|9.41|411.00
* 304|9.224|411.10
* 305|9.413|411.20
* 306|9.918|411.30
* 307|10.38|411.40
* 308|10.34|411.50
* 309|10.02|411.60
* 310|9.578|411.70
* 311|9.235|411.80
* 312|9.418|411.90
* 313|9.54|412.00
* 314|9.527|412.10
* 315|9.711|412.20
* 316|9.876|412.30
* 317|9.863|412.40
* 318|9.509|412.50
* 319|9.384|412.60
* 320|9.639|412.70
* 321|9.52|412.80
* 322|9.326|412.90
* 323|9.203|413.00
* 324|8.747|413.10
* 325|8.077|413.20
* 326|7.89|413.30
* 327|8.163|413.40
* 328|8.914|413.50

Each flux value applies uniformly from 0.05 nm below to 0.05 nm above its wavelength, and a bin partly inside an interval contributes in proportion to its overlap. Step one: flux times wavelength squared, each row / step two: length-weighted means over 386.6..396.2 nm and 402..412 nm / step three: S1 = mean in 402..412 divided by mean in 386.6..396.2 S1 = 1.74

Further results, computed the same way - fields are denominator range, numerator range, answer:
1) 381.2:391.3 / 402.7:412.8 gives 1.85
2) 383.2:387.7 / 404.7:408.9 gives 1.85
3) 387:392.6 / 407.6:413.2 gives 1.73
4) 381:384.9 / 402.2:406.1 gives 2.09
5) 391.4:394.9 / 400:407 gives 2.03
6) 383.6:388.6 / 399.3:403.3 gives 1.71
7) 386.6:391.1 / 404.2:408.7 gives 1.57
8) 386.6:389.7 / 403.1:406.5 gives 1.64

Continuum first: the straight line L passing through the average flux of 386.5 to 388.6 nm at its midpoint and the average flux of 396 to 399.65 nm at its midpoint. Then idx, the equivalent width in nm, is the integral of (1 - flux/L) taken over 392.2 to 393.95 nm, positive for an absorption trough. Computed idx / 0.731 nm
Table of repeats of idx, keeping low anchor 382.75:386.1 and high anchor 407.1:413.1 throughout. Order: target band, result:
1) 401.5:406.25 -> -0.42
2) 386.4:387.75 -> -0.25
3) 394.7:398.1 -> 0.75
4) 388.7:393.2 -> -0.13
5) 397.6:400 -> -0.27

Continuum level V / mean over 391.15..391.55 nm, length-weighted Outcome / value 7.56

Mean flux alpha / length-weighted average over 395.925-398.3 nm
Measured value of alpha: 4.65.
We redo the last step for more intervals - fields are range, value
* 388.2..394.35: 5.27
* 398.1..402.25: 8.48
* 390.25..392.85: 5.97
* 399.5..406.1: 8.65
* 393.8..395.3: 5.43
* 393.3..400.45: 5.95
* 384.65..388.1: 5.75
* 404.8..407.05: 8.71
